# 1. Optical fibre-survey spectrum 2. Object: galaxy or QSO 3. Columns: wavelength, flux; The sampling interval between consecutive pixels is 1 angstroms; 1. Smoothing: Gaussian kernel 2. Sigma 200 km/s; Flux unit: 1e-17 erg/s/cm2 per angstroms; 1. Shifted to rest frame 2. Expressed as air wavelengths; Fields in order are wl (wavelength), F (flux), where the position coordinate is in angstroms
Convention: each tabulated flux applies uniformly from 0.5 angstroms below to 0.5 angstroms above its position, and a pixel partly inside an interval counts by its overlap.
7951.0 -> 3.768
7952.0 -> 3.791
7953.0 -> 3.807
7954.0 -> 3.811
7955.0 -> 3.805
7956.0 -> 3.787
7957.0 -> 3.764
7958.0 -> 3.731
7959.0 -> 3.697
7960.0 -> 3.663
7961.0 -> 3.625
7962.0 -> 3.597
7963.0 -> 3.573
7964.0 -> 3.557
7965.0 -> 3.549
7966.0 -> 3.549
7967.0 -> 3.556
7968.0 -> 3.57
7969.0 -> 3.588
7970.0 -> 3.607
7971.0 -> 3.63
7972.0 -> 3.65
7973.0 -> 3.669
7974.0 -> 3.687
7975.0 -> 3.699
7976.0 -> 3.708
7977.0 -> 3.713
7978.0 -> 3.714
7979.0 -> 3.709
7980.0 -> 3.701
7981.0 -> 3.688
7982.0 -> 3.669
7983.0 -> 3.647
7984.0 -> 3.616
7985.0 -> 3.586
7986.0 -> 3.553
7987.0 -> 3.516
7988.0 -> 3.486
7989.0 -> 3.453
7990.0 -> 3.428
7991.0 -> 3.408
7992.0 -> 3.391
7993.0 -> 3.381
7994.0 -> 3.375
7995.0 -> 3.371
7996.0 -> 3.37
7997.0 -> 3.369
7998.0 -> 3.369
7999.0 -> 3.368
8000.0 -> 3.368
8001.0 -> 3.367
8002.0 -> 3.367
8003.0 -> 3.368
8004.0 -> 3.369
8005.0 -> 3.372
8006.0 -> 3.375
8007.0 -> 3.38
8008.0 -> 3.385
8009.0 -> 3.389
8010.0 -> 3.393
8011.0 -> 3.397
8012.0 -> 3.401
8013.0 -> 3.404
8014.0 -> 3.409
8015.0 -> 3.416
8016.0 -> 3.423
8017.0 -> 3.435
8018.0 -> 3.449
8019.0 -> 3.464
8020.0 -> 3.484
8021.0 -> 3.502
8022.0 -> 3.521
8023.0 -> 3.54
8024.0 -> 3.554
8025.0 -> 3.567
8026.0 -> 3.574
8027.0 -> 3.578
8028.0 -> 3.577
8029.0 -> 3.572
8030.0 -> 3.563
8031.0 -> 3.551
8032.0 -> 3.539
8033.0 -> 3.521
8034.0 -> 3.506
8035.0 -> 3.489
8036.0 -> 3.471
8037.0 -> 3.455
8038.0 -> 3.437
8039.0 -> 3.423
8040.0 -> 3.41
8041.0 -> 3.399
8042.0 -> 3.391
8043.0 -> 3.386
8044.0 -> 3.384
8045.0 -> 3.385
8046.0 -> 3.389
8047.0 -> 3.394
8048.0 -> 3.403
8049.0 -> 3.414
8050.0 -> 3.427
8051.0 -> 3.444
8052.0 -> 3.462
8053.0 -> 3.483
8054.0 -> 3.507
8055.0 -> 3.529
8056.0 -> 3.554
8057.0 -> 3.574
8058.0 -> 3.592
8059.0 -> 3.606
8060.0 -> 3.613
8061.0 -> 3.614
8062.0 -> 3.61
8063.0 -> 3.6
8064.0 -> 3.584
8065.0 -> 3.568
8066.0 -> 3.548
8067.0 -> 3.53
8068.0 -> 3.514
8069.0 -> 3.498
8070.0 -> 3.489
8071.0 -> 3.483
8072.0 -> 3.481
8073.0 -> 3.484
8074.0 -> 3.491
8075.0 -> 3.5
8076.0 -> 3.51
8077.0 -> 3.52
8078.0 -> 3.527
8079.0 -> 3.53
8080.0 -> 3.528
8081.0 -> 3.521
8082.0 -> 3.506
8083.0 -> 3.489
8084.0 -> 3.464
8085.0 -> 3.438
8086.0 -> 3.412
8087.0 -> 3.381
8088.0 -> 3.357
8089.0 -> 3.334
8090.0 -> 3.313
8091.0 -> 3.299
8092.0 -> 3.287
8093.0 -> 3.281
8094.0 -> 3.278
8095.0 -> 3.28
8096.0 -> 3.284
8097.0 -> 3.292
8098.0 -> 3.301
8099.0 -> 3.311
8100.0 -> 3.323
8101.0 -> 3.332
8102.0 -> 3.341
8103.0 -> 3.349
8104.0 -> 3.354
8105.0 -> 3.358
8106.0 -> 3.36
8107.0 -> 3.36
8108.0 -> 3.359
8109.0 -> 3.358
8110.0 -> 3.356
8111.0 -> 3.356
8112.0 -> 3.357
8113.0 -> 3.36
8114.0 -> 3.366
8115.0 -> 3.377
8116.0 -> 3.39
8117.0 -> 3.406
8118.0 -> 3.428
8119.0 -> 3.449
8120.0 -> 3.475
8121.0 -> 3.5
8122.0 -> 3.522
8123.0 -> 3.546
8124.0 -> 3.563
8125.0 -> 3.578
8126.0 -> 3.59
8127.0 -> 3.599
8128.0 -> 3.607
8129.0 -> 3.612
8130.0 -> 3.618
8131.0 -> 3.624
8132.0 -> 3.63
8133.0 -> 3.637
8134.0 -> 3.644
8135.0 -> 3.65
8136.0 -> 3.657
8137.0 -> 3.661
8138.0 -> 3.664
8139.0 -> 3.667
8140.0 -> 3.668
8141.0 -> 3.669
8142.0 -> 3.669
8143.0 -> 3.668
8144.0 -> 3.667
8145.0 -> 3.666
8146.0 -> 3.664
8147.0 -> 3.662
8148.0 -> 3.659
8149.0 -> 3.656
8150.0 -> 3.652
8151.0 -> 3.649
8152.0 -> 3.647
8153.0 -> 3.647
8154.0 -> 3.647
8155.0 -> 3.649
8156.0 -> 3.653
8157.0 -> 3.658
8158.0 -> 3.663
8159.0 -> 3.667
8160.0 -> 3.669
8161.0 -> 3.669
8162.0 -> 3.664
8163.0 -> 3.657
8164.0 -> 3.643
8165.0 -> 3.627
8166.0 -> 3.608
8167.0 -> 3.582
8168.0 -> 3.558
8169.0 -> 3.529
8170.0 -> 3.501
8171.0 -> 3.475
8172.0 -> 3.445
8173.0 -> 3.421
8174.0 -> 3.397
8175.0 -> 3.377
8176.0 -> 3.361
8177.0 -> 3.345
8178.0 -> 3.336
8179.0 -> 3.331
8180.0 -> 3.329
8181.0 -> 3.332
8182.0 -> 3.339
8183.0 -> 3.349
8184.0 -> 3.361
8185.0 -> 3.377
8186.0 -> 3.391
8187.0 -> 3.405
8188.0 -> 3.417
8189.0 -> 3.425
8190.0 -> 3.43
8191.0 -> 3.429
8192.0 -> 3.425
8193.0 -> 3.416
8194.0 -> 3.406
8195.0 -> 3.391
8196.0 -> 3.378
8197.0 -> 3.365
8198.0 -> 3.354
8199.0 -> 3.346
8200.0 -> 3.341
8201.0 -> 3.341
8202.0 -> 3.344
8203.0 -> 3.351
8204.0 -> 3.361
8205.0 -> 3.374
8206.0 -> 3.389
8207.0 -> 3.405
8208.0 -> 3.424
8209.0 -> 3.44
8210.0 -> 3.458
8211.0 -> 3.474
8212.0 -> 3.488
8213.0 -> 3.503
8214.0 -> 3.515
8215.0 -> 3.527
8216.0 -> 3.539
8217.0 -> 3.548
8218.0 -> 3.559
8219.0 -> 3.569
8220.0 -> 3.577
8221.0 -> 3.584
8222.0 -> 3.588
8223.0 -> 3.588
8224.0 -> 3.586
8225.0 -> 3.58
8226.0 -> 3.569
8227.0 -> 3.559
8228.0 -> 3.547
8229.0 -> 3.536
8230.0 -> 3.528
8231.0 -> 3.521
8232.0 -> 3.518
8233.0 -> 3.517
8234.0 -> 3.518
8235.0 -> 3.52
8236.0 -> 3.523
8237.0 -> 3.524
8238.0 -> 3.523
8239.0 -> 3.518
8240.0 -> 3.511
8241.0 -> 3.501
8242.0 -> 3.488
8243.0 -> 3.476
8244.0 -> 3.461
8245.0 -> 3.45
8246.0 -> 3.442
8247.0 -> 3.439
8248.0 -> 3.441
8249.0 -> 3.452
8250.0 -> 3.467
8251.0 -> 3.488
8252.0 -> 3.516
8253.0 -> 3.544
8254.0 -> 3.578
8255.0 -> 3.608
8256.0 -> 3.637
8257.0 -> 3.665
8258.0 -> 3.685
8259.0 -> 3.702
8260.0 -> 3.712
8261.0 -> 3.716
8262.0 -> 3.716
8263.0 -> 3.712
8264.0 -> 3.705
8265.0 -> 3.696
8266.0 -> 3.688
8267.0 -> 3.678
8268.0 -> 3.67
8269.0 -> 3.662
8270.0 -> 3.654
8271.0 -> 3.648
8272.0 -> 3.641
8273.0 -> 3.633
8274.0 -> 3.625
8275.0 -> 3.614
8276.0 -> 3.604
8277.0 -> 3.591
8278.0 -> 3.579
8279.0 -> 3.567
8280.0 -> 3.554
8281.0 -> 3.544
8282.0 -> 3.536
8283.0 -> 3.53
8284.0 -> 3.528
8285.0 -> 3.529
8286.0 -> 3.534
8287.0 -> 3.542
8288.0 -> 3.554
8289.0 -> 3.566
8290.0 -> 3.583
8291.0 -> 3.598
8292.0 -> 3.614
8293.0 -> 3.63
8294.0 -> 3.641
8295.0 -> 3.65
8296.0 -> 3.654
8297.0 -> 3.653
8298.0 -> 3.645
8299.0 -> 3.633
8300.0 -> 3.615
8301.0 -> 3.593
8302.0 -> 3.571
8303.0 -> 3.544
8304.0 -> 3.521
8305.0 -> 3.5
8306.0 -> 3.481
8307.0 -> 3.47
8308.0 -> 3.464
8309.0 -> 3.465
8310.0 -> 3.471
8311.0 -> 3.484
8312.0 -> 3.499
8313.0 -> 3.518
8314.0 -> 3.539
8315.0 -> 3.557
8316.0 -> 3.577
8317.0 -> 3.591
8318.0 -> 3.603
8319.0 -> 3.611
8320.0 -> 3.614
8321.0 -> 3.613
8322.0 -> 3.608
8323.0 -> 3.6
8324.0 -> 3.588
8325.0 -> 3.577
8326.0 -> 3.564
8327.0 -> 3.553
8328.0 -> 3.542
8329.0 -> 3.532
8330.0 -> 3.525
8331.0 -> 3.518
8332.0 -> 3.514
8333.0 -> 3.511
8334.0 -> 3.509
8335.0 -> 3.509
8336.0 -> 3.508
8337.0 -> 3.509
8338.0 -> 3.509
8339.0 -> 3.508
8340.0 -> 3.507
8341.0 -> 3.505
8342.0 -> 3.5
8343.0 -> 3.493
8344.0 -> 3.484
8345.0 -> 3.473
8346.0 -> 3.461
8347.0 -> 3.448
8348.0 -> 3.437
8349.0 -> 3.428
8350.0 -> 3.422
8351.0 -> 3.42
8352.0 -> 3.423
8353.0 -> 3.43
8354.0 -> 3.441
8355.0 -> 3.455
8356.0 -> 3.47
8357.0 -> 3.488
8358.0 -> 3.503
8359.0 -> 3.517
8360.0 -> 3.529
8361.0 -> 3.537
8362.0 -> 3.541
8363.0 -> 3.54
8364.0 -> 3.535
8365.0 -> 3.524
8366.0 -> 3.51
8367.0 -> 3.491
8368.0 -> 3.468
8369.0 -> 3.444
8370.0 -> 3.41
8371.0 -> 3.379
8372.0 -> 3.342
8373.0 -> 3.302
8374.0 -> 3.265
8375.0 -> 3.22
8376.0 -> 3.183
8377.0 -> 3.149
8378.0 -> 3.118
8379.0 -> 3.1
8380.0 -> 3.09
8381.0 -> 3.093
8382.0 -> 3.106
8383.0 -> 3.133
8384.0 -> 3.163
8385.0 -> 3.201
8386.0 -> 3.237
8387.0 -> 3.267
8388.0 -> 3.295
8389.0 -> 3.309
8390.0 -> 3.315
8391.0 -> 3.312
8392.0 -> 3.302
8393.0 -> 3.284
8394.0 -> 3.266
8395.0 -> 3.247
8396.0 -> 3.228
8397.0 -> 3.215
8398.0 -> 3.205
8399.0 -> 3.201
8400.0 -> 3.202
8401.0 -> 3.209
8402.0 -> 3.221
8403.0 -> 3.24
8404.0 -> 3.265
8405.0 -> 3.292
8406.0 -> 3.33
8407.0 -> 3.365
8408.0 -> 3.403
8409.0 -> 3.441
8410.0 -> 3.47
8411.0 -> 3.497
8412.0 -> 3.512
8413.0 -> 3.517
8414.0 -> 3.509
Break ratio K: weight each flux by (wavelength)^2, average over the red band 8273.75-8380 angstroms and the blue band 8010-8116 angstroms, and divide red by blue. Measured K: 1.08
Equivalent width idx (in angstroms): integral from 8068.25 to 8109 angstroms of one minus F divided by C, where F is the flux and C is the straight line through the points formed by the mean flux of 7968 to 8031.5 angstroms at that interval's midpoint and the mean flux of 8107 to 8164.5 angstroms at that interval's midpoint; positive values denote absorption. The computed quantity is 1.7 angstroms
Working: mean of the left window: 3.5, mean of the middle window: 3.4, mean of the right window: 3.58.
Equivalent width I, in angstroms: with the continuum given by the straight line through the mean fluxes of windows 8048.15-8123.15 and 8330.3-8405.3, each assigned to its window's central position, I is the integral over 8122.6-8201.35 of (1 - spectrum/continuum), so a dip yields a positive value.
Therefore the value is -2.7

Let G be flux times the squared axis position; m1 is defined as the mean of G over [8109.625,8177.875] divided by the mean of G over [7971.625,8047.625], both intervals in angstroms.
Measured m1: 1.06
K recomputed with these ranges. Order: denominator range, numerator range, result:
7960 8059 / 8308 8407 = 1.06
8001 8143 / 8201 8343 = 1.07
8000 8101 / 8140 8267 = 1.06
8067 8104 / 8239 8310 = 1.10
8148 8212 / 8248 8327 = 1.06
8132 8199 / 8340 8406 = 1.00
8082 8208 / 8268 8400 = 1.05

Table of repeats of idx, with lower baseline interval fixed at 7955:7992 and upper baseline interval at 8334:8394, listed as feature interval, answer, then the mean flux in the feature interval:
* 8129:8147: -0.7 angstroms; 3.65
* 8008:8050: 1.5 angstroms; 3.46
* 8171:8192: 0.7 angstroms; 3.38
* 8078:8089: 0.3 angstroms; 3.46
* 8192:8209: 0.5 angstroms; 3.38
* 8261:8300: -2.1 angstroms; 3.62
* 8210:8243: -0.6 angstroms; 3.53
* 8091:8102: 0.8 angstroms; 3.3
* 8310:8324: -0.6 angstroms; 3.57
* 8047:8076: 0.4 angstroms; 3.52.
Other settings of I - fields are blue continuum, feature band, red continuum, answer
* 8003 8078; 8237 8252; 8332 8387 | -0.22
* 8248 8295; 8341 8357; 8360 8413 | -0.22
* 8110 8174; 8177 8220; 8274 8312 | 1.94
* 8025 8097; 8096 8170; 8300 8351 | -1.18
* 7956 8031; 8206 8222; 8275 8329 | 0.21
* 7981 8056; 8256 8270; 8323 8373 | -0.84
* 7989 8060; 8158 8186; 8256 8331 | 0.37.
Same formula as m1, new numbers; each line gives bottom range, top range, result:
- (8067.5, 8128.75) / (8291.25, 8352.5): 1.09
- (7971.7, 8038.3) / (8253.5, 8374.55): 1.09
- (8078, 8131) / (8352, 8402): 1.04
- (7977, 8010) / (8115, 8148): 1.07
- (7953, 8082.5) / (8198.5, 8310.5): 1.07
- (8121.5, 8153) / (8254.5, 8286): 1.03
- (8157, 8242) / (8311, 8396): 1.02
